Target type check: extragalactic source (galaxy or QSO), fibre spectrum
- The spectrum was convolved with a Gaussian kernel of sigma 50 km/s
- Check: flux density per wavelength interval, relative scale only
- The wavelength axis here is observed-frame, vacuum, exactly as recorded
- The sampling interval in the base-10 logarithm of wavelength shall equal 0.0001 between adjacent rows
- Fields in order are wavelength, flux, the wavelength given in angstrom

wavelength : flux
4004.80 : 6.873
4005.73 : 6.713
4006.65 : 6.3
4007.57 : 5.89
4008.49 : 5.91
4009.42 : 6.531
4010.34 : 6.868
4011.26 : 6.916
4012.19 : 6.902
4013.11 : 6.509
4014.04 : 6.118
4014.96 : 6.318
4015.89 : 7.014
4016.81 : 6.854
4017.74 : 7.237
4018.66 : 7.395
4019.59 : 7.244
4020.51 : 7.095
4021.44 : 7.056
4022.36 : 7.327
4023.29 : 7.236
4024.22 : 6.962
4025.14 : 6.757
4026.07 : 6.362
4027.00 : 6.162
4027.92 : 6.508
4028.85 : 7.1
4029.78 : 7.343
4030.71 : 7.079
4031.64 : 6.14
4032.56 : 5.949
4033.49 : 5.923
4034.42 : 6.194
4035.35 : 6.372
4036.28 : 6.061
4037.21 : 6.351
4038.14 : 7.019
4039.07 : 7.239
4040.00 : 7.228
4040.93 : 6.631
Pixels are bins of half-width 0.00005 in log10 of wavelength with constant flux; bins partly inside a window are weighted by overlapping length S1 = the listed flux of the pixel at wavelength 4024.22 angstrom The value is 6.962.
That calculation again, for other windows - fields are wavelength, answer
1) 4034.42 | 6.194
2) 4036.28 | 6.061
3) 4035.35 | 6.372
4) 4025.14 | 6.757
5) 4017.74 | 7.237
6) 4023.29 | 7.236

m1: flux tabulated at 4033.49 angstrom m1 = 5.923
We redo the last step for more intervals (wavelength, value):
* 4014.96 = 6.318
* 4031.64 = 6.14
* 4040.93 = 6.631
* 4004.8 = 6.873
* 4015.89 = 7.014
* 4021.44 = 7.056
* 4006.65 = 6.3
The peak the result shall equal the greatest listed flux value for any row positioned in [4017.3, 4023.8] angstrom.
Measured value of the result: 7.395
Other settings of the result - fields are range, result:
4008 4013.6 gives 6.916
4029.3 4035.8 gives 7.343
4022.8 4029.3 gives 7.236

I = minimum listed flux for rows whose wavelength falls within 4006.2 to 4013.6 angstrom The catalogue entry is 5.89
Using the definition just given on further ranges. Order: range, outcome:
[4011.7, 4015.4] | 6.118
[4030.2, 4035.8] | 5.923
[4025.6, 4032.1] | 6.14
